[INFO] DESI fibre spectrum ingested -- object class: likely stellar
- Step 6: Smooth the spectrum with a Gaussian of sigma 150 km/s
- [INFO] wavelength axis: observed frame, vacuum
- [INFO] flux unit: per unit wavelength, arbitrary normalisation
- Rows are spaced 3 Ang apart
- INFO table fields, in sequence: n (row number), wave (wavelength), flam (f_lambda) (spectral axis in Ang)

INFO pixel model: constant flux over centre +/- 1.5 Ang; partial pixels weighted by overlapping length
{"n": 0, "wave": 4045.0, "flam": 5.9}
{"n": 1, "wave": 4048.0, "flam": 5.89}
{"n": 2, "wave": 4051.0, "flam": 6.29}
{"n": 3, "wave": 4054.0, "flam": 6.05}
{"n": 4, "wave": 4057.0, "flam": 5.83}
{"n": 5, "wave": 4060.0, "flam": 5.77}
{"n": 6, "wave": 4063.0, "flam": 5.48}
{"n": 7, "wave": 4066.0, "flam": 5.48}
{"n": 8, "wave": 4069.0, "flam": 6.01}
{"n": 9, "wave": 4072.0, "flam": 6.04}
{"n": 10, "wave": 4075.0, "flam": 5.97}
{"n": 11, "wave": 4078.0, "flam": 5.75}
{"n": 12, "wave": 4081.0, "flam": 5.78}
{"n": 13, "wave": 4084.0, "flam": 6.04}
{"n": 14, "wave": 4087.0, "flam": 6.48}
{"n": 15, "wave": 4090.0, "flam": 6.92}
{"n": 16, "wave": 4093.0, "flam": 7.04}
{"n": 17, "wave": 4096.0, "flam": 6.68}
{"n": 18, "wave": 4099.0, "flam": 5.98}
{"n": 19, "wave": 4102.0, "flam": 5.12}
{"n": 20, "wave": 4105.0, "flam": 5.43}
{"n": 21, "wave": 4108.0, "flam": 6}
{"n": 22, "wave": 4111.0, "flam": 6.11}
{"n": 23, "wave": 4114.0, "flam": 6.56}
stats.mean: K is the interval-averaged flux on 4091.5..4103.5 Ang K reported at 6.2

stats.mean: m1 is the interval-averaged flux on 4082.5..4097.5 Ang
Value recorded 6.63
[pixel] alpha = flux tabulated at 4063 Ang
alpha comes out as 5.48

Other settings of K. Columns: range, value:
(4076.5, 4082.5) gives 5.77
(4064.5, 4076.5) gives 5.88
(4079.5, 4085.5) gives 5.91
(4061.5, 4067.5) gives 5.48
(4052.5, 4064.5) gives 5.78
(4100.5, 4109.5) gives 5.52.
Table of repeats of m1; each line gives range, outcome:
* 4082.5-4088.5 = 6.26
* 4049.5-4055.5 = 6.17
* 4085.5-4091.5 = 6.7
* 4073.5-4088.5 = 6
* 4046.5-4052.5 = 6.09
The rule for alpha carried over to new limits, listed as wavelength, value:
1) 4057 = 5.83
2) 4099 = 5.98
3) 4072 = 6.04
